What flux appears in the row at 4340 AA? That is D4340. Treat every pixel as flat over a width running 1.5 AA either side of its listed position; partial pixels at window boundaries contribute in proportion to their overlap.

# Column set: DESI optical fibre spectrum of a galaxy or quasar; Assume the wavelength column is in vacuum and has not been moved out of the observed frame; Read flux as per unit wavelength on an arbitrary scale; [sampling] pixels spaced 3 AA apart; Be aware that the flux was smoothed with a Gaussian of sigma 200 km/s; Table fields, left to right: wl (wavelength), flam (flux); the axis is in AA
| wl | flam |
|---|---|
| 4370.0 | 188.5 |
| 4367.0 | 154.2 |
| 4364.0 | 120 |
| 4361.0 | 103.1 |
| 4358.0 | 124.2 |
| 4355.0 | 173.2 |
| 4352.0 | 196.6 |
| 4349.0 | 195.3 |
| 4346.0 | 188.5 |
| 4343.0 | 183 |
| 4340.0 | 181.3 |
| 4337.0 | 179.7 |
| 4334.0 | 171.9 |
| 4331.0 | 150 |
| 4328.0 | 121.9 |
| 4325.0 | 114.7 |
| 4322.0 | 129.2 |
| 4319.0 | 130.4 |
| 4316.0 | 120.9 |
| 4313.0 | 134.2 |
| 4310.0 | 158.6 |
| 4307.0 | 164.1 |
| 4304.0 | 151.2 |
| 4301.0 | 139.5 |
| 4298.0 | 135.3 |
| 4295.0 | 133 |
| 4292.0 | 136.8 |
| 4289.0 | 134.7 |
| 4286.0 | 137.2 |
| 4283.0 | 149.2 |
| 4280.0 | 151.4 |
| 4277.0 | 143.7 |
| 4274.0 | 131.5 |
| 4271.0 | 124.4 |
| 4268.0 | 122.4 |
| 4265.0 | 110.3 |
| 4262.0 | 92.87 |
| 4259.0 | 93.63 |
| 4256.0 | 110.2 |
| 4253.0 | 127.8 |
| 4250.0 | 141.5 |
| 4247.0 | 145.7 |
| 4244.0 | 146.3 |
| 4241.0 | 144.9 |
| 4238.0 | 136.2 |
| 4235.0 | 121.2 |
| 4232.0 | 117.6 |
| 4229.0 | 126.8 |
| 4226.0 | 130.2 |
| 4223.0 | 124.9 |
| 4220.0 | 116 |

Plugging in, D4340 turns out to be 181.3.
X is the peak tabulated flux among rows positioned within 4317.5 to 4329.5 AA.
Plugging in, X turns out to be 130.4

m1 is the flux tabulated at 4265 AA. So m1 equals 110.3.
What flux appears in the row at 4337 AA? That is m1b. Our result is 179.7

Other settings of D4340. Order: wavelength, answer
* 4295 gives 133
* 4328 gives 121.9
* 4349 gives 195.3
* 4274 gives 131.5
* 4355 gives 173.2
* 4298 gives 135.3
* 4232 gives 117.6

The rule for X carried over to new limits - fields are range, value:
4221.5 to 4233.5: 130.2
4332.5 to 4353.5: 196.6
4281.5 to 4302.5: 149.2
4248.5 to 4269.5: 141.5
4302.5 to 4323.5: 164.1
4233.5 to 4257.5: 146.3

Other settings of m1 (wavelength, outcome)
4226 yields 130.2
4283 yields 149.2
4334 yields 171.9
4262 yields 92.87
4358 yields 124.2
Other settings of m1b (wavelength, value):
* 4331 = 150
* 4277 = 143.7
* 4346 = 188.5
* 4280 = 151.4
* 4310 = 158.6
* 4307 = 164.1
